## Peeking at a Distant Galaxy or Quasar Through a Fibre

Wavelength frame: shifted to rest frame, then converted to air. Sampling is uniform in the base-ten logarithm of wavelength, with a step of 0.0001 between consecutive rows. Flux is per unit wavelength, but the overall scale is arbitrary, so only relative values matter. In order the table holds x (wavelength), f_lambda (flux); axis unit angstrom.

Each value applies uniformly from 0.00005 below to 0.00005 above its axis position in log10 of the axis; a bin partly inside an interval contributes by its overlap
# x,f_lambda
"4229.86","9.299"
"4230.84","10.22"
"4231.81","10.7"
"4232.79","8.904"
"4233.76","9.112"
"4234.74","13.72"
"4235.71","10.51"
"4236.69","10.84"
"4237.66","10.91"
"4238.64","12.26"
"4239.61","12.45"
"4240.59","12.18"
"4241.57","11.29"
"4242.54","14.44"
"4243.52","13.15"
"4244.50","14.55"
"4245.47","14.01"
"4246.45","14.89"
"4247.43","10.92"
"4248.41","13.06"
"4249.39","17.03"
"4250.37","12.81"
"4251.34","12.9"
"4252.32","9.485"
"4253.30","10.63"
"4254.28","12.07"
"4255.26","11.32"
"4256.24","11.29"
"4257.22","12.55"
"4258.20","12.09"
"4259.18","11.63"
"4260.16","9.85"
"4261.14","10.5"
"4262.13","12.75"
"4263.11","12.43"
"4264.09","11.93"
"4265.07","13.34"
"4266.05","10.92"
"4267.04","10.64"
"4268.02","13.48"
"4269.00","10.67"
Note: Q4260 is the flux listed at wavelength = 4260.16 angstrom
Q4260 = 9.85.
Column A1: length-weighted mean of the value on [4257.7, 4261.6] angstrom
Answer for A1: 11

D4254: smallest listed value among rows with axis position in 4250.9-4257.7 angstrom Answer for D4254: 9.485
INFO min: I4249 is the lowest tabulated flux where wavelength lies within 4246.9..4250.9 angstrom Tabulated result 10.92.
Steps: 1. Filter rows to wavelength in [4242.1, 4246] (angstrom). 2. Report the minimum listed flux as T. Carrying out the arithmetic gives 13.15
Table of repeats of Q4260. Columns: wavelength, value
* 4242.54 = 14.44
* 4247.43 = 10.92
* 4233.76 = 9.112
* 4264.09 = 11.93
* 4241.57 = 11.29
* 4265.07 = 13.34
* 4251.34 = 12.9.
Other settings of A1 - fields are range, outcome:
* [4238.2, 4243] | 12.5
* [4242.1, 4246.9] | 14.2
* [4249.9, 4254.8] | 11.6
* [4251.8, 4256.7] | 11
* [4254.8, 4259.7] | 11.8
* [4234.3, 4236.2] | 12.1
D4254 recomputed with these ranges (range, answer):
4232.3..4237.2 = 8.904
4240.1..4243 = 11.29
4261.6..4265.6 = 11.93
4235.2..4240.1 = 10.51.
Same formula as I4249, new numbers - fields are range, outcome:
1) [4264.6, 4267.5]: 10.64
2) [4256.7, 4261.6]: 9.85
